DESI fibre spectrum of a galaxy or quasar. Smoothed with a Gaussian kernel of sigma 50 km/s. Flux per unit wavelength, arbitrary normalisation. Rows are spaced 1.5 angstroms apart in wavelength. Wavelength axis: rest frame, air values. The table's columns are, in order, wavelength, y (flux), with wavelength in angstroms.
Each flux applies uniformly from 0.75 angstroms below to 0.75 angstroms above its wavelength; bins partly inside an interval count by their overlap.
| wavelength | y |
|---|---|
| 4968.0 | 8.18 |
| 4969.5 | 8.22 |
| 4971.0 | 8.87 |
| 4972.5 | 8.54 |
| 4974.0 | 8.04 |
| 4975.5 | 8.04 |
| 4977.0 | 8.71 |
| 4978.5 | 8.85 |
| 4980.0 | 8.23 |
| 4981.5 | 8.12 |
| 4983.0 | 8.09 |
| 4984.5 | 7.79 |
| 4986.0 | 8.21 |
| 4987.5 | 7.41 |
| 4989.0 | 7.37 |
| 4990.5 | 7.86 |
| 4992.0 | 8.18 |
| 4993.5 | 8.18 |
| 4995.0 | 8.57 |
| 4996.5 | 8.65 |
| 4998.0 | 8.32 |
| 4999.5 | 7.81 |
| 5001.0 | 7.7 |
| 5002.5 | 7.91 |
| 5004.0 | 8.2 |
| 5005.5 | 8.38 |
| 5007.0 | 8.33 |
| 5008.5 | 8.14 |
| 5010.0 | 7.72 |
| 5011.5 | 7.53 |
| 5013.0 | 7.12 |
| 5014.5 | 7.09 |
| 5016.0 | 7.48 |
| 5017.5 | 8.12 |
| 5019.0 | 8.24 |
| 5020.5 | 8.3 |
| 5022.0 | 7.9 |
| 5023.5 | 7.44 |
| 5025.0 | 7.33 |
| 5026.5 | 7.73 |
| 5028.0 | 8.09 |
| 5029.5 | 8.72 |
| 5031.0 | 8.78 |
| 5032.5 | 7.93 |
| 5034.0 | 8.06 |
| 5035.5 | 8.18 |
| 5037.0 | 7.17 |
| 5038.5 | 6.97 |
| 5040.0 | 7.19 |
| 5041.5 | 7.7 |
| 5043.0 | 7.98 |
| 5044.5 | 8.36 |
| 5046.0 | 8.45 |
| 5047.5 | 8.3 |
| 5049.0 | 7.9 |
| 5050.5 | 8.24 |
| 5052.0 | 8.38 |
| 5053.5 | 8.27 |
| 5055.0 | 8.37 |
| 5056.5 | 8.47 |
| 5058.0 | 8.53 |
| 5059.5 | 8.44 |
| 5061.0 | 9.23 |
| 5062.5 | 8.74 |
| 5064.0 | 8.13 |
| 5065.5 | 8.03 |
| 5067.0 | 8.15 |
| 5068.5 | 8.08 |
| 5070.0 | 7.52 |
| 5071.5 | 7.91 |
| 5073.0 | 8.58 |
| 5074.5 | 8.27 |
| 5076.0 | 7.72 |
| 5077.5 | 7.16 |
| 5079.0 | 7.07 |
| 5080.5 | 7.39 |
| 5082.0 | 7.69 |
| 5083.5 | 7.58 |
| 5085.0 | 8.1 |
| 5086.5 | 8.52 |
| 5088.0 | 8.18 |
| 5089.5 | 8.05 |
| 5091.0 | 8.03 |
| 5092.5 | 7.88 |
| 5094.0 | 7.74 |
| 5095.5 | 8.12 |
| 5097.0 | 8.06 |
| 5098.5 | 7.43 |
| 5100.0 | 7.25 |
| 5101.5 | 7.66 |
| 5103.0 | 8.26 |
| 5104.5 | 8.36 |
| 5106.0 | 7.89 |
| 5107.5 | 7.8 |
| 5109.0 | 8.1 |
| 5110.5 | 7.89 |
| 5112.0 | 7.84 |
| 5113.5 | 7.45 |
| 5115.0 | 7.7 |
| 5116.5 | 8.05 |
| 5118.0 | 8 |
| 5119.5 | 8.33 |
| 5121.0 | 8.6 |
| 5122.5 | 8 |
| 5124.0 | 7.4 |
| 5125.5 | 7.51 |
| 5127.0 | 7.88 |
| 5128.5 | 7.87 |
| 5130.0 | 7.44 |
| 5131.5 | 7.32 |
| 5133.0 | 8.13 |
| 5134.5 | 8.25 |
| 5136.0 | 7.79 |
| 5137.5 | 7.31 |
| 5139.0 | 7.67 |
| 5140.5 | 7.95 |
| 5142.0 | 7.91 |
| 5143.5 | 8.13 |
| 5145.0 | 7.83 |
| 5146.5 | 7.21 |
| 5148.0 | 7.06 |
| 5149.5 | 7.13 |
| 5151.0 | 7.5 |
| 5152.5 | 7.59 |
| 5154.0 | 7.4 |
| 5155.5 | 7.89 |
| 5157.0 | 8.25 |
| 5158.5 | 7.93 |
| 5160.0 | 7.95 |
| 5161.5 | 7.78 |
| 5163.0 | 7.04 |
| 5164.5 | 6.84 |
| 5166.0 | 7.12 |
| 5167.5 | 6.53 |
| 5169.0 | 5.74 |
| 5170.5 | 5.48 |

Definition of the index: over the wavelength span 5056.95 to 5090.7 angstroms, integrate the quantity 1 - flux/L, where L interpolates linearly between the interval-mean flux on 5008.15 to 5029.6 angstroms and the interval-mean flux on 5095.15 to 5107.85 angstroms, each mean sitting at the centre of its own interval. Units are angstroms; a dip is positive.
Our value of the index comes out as -1.0 angstroms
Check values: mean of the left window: 7.76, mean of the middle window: 8.05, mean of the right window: 7.86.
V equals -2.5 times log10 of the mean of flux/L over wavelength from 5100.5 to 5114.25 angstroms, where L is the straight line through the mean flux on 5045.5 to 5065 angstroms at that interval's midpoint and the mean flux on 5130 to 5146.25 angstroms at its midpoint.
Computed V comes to 0.02 mag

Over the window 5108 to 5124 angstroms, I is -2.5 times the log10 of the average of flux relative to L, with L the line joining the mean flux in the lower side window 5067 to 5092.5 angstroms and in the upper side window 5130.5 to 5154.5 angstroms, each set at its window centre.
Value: -0.03 mag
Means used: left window 7.87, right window 7.64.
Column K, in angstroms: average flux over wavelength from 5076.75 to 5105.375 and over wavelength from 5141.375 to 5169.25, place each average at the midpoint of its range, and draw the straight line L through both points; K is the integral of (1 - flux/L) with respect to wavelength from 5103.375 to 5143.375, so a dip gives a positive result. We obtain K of -1.3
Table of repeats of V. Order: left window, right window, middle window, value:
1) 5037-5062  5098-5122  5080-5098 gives 0.007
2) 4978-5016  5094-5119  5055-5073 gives -0.054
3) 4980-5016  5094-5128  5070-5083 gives 0.027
